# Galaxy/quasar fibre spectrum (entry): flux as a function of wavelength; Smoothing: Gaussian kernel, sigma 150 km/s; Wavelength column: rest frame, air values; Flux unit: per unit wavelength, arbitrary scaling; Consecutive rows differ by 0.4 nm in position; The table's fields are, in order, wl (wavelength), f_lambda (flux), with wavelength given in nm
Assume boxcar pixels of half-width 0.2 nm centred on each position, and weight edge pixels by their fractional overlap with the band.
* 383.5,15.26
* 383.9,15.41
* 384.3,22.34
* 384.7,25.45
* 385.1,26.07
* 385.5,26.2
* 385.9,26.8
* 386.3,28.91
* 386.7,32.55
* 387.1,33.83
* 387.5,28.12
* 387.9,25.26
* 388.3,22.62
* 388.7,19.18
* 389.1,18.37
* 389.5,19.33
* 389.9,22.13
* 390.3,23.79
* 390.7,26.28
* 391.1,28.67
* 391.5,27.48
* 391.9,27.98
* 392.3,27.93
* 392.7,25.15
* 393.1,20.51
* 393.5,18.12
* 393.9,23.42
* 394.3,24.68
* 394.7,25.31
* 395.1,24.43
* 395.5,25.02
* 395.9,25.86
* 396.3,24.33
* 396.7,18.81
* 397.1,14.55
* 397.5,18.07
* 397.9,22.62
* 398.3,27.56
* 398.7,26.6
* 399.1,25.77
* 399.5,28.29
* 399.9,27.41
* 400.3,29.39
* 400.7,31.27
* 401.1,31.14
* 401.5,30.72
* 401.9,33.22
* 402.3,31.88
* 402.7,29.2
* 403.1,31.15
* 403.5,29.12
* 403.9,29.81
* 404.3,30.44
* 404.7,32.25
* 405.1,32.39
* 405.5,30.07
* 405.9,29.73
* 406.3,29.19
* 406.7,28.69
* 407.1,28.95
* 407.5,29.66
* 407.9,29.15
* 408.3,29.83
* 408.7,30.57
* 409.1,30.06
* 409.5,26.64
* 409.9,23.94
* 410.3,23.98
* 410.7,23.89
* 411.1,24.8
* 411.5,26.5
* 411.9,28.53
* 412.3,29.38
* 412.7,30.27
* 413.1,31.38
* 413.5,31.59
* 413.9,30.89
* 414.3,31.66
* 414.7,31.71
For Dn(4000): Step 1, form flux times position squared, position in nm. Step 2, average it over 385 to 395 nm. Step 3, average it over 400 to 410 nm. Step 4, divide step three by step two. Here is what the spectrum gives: 1.29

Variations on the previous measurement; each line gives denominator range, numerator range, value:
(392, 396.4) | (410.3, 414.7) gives 1.31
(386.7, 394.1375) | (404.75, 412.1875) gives 1.26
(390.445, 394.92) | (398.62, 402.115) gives 1.22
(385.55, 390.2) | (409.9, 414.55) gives 1.27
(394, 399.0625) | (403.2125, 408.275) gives 1.35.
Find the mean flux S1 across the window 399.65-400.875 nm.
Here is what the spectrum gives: 29.3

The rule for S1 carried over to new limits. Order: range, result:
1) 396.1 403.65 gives 26.9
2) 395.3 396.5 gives 25.1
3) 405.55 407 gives 29.3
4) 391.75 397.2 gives 23.4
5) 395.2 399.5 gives 23.2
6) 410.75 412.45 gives 26.9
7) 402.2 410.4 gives 29.4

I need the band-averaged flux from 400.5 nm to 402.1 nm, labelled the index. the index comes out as 31.6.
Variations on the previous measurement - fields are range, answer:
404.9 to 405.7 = 31.2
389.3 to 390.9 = 22.9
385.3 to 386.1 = 26.5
